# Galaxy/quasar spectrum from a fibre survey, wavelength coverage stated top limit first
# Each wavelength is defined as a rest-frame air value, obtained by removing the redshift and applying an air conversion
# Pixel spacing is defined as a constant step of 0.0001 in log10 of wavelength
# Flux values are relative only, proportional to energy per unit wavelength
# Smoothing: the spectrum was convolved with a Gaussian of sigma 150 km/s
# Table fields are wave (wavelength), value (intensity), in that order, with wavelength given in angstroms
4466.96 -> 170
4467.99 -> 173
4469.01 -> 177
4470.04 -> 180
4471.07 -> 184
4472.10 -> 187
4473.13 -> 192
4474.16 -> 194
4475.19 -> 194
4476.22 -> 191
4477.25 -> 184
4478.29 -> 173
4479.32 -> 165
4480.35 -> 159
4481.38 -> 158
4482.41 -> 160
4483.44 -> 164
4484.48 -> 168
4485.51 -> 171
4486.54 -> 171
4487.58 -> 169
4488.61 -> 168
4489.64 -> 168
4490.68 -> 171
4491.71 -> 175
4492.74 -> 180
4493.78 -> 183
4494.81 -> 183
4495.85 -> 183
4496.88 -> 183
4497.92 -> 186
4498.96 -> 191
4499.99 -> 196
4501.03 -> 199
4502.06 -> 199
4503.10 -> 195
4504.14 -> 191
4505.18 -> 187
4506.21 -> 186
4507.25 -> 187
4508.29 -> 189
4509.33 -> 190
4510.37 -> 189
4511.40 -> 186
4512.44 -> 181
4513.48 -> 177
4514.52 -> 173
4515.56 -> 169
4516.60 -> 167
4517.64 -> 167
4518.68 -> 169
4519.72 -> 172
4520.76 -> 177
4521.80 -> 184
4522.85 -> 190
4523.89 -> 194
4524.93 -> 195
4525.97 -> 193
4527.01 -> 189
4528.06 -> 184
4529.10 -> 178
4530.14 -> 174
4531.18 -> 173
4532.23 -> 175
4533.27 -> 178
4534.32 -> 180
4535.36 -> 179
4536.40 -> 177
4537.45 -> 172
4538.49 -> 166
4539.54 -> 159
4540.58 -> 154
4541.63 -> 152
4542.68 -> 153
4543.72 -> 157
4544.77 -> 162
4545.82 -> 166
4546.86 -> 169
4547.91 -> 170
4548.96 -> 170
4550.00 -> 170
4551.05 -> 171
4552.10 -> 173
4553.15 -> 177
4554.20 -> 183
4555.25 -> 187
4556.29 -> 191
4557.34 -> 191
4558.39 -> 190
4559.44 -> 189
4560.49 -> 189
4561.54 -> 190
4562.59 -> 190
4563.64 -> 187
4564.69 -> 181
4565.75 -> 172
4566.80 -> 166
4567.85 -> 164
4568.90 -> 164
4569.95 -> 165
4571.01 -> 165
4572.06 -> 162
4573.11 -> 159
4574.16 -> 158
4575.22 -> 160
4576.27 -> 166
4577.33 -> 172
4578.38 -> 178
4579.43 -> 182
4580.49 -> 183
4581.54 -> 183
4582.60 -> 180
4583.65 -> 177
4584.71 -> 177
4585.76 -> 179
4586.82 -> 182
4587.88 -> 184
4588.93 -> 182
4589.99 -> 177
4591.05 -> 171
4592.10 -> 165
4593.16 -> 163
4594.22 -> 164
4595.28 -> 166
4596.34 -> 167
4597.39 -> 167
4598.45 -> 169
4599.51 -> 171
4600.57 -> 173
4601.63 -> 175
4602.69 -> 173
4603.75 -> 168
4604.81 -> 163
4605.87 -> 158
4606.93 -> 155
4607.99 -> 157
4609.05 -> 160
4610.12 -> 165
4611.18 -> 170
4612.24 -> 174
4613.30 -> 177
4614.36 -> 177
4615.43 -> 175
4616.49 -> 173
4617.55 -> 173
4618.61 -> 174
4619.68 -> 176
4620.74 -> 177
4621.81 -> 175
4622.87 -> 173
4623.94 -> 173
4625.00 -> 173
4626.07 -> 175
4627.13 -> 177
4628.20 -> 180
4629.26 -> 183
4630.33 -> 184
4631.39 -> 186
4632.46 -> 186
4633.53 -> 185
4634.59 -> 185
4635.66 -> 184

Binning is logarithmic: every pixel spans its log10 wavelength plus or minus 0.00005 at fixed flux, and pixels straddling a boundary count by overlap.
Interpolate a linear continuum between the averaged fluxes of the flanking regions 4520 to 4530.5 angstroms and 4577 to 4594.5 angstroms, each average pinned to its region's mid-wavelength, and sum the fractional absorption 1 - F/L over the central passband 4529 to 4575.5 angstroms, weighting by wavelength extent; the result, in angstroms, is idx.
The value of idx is 2.4 angstroms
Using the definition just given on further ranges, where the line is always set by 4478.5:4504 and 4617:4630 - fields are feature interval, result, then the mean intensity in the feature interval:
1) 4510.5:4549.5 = 0.6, 174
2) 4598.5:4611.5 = 0.8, 166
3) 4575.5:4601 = 0.3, 174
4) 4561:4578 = 0.6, 170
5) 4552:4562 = -0.6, 187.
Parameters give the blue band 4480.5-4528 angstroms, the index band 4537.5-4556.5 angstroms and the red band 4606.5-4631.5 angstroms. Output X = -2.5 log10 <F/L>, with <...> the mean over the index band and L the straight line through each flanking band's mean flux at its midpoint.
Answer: 0.06 mag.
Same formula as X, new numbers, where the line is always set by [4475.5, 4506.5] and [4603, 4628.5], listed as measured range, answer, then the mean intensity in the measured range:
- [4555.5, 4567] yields -0.07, 186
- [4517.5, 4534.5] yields -0.03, 181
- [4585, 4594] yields -0.02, 175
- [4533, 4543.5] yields 0.06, 166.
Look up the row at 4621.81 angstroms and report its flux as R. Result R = 175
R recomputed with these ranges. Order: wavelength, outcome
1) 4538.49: 166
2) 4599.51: 171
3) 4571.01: 165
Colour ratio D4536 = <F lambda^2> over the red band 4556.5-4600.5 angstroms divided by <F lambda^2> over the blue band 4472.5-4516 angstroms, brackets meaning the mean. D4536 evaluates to 1.0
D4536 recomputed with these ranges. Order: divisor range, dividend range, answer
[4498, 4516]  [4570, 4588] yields 0.95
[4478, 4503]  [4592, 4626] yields 1.01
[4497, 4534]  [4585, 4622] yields 0.97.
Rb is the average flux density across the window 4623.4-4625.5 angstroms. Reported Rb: 173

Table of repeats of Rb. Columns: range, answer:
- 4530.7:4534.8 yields 176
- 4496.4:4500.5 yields 189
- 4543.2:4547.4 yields 164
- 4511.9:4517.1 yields 173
